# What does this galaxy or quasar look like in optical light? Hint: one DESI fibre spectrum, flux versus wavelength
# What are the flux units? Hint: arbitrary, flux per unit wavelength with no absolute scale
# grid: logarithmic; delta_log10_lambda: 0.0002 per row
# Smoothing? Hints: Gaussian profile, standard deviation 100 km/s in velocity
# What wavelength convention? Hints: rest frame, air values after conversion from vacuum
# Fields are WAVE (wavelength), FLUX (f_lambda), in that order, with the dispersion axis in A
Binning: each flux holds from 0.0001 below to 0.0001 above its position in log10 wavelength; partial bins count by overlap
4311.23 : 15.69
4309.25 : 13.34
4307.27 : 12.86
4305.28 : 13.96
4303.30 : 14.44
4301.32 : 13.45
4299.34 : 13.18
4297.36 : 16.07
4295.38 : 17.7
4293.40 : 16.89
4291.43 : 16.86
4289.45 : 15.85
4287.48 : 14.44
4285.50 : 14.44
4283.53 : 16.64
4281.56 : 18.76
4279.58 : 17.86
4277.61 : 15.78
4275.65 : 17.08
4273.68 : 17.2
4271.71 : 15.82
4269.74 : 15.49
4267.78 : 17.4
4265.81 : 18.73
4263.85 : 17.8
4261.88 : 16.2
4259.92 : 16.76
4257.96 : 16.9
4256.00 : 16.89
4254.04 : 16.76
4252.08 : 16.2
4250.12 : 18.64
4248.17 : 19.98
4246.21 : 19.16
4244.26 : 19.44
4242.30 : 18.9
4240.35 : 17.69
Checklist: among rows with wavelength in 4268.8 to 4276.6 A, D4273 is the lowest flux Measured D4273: 15.49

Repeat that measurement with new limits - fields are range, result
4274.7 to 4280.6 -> 15.78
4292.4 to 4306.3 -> 13.18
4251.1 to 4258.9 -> 16.2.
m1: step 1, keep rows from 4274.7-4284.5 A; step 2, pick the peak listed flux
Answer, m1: 18.76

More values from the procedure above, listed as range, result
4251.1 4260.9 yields 16.9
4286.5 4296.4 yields 17.7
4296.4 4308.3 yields 16.07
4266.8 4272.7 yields 17.4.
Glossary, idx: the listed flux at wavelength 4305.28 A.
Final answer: 13.96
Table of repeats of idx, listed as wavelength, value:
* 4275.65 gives 17.08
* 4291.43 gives 16.86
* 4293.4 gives 16.89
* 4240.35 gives 17.69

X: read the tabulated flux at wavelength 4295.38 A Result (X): 17.7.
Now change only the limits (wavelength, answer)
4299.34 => 13.18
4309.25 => 13.34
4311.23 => 15.69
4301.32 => 13.45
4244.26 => 19.44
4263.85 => 17.8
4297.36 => 16.07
